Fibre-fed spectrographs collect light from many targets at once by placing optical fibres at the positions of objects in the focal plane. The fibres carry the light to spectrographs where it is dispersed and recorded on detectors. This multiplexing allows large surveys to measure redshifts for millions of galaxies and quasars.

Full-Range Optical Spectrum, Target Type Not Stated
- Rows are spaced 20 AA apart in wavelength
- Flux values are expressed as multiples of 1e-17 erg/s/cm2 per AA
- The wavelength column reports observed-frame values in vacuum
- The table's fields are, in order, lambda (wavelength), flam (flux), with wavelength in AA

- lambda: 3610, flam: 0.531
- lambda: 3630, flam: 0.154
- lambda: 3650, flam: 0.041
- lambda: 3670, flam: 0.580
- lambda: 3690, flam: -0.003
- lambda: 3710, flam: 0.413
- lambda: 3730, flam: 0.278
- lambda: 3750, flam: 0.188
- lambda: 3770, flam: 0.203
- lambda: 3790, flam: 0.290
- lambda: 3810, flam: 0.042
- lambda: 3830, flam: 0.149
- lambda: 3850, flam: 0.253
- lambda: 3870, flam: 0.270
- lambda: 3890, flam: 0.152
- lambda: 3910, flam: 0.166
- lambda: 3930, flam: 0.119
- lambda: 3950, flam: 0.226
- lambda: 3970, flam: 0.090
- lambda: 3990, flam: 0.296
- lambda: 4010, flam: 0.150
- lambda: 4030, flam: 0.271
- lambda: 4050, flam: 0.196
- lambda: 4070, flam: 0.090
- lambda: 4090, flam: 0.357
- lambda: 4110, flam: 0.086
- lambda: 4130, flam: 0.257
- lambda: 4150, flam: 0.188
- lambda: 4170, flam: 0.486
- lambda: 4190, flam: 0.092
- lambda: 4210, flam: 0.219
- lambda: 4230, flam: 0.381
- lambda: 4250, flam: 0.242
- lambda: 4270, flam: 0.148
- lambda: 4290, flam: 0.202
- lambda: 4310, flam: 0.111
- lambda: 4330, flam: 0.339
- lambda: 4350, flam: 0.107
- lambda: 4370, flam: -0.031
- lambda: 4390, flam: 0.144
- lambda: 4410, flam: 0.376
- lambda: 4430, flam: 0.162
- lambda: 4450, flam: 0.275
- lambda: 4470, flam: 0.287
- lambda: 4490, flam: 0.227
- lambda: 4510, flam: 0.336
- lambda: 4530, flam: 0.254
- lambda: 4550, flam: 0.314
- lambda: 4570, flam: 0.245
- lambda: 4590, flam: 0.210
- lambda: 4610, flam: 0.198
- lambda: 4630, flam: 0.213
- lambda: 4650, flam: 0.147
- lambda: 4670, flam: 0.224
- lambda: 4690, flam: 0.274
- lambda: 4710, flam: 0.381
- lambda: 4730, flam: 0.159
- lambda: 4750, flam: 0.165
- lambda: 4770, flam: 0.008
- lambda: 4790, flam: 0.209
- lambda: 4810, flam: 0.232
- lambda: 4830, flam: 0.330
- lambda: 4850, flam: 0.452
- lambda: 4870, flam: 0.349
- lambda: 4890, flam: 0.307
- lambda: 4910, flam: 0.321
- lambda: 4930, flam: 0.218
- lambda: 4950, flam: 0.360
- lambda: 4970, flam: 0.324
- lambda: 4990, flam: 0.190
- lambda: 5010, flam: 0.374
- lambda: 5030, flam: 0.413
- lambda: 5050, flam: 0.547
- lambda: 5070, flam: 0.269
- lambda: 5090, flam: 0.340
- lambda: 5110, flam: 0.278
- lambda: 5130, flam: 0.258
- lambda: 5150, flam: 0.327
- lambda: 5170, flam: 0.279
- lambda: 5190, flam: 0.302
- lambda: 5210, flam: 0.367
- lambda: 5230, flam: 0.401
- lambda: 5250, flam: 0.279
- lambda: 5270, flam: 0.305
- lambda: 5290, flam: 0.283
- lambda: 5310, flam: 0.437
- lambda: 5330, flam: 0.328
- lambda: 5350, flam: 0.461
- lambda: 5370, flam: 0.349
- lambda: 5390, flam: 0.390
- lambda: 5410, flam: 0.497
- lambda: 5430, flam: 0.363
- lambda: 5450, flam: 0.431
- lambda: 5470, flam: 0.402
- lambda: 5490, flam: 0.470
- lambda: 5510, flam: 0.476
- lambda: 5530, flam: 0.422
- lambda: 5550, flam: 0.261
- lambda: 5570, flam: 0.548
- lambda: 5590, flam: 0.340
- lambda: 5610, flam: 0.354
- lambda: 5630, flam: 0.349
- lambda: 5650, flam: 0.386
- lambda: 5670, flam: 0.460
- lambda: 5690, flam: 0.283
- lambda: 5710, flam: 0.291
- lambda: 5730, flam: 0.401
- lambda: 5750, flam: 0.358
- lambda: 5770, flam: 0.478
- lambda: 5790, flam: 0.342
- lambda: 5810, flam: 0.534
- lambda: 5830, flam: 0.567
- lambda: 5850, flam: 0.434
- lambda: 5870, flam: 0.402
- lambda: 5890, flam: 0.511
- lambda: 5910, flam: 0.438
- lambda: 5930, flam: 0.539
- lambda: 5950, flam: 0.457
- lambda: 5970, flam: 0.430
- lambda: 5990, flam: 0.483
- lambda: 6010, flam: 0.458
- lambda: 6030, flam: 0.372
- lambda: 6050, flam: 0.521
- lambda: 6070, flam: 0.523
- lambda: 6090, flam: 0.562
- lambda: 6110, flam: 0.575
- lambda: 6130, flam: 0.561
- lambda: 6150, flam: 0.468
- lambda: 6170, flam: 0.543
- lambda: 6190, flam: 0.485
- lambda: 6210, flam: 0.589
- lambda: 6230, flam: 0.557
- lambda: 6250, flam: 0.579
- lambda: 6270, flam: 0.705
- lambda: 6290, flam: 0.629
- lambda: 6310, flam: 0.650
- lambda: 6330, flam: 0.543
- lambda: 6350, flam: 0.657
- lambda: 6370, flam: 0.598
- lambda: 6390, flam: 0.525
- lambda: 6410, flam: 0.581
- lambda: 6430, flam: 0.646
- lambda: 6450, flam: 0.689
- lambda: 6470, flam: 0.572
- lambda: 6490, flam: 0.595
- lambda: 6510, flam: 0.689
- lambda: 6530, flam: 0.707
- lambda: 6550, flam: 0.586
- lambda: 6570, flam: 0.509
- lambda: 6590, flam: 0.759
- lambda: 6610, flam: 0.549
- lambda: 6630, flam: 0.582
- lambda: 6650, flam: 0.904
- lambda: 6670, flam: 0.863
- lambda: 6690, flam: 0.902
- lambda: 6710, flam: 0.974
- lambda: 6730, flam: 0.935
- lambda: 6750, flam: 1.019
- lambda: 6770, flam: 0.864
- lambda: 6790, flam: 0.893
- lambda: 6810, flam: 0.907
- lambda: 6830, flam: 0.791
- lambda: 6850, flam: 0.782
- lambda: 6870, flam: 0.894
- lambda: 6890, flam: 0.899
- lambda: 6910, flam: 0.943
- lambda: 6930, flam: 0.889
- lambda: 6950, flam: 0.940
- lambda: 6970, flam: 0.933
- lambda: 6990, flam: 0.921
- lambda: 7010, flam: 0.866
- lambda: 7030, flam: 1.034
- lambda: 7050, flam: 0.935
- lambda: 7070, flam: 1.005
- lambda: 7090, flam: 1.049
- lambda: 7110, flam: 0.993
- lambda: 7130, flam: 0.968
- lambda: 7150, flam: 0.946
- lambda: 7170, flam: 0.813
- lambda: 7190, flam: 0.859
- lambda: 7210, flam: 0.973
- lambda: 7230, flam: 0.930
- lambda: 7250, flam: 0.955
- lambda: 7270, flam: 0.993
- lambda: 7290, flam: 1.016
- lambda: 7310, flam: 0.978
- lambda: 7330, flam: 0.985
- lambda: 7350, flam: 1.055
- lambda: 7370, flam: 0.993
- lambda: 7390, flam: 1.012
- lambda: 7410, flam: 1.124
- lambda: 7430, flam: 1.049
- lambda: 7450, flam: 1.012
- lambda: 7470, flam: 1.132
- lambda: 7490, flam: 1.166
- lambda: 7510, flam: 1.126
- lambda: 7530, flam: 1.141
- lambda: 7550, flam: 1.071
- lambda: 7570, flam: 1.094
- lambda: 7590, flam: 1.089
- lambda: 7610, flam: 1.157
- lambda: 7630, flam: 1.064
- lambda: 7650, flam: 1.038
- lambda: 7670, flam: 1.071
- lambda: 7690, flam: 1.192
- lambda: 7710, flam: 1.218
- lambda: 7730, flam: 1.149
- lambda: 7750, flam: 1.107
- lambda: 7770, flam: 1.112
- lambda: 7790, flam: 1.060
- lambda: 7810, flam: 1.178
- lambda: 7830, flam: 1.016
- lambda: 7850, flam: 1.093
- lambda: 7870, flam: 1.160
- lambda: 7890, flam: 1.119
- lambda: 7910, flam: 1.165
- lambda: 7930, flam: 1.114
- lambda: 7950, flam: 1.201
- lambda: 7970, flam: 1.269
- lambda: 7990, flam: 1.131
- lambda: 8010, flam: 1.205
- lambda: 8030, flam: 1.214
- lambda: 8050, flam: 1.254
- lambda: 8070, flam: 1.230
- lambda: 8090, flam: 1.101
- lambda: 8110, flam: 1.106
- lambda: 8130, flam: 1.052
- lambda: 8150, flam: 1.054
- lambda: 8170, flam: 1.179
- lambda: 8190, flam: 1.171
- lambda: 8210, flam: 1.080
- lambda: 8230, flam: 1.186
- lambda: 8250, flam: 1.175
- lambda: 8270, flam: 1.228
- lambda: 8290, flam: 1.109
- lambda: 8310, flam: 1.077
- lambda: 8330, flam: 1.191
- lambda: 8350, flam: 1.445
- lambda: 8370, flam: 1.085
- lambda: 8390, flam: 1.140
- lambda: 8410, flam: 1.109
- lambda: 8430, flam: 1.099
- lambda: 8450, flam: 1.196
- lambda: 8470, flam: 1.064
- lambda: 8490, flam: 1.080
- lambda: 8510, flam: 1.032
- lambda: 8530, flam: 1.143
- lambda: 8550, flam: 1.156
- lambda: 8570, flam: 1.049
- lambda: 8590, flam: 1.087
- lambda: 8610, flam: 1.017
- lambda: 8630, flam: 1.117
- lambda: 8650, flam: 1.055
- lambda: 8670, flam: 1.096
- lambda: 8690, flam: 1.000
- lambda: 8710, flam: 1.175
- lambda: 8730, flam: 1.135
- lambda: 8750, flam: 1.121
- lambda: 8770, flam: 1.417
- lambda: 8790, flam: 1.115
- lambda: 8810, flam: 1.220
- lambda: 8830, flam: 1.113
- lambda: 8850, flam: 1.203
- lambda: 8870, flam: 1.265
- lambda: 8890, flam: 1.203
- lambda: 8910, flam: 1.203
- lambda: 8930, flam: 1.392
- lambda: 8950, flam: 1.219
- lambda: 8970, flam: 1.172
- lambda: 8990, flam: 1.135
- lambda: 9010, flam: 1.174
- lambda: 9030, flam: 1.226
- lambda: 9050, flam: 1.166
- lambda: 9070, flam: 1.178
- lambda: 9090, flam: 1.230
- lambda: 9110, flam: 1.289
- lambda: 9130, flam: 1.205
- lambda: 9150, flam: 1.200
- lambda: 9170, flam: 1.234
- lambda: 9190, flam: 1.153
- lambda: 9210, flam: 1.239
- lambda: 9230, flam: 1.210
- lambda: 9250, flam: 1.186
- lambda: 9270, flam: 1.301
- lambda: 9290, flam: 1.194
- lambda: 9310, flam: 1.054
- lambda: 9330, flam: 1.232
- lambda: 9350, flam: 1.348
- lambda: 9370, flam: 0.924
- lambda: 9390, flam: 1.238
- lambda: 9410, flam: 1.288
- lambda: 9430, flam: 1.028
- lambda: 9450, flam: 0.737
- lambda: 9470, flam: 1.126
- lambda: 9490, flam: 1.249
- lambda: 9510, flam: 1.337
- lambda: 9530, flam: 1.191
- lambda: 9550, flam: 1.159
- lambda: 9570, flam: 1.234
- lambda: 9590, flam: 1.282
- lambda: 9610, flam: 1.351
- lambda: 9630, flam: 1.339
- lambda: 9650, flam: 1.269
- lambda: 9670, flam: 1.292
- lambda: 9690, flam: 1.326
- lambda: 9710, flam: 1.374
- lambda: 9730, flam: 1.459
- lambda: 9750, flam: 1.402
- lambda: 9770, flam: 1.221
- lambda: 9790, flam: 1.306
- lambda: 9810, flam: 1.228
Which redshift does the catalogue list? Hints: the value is 0.668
